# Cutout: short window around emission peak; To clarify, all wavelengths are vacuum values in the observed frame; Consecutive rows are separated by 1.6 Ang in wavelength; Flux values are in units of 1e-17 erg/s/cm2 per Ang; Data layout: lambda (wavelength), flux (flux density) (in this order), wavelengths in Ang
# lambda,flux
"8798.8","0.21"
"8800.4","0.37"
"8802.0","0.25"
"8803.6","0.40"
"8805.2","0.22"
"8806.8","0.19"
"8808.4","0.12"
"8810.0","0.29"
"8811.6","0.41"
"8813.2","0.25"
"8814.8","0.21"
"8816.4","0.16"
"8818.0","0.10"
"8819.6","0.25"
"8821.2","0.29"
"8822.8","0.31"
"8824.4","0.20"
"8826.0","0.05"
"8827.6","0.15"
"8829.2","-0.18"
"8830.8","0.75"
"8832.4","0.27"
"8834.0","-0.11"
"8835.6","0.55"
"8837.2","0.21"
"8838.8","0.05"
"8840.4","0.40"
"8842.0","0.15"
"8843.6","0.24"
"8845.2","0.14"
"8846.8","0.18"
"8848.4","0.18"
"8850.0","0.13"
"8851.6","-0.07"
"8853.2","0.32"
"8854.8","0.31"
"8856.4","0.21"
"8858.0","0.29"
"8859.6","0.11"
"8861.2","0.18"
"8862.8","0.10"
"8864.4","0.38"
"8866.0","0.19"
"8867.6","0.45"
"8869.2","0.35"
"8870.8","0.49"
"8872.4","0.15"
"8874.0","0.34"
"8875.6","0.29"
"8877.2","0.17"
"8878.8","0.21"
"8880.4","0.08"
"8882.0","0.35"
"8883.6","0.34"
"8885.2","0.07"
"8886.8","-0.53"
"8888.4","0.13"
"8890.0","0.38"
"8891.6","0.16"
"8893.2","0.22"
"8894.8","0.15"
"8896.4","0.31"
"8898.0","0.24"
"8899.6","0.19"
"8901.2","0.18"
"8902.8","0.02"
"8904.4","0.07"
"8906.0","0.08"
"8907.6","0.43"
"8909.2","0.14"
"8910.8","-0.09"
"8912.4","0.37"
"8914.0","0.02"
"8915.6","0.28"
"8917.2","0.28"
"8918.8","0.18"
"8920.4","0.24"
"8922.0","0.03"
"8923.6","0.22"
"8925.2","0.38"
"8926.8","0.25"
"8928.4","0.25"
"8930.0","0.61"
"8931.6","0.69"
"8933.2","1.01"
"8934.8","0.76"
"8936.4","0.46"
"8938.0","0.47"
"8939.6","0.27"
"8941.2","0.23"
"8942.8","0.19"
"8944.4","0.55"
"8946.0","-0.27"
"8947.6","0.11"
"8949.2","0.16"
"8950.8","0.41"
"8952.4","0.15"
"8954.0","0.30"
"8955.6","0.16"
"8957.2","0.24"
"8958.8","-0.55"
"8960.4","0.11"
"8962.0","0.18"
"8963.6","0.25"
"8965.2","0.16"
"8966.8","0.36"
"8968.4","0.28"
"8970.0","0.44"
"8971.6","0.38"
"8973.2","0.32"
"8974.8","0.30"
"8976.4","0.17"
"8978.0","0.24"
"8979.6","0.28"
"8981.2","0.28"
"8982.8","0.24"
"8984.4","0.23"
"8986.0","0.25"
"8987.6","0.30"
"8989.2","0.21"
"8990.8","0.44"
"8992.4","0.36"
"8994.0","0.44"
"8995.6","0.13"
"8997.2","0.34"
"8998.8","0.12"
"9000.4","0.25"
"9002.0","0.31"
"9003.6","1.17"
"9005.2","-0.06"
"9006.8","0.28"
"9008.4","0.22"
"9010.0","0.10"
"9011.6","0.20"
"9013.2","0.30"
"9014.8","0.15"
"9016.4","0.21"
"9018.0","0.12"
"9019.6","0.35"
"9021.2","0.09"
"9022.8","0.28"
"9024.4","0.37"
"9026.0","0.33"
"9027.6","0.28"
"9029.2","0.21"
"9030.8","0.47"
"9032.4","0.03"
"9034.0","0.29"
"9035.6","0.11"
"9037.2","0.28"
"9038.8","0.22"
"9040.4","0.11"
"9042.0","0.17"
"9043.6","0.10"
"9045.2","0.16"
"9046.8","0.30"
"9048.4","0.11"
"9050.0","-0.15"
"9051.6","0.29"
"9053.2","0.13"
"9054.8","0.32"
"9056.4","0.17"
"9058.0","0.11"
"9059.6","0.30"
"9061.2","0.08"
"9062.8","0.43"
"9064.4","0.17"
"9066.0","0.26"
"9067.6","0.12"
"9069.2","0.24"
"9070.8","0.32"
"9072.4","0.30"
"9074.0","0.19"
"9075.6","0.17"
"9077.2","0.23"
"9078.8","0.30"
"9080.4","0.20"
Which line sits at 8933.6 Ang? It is Hgamma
